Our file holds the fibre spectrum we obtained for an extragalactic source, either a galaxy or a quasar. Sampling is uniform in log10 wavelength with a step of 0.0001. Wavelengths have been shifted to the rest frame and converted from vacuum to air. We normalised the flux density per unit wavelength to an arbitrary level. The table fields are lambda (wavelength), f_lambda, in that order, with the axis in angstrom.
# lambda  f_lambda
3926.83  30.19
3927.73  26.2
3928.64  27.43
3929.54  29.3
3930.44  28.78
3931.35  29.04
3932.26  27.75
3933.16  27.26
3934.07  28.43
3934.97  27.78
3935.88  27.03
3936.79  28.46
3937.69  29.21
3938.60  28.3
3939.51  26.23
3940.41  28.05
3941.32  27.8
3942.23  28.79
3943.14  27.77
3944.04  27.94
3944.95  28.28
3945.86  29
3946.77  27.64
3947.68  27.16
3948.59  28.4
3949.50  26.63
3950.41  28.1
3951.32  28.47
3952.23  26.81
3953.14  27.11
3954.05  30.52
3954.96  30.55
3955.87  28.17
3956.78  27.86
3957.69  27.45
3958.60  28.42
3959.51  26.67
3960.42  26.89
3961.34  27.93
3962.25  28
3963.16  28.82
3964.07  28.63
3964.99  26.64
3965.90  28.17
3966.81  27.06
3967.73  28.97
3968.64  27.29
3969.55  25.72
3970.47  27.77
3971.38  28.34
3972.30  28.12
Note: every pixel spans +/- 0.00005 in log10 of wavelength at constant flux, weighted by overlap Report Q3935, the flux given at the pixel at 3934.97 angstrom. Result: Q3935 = 27.78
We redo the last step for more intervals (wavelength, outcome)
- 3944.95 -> 28.28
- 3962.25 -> 28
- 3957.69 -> 27.45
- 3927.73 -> 26.2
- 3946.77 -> 27.64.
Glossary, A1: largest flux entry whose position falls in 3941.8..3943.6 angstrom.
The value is 28.79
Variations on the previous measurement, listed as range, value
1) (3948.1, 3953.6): 28.47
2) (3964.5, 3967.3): 28.17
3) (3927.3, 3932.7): 29.3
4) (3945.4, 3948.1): 29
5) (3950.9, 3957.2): 30.55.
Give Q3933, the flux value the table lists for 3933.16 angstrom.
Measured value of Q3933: 27.26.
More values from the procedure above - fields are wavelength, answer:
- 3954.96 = 30.55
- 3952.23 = 26.81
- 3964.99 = 26.64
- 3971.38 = 28.34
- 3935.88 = 27.03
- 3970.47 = 27.77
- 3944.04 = 27.94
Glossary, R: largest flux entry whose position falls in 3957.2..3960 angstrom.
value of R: 28.42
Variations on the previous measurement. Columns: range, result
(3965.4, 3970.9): 28.97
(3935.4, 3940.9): 29.21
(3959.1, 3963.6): 28.82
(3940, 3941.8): 28.05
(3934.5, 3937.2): 28.46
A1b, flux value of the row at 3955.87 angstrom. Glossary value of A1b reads 28.17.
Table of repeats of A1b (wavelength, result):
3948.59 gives 28.4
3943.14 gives 27.77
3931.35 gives 29.04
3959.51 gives 26.67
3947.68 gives 27.16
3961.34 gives 27.93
